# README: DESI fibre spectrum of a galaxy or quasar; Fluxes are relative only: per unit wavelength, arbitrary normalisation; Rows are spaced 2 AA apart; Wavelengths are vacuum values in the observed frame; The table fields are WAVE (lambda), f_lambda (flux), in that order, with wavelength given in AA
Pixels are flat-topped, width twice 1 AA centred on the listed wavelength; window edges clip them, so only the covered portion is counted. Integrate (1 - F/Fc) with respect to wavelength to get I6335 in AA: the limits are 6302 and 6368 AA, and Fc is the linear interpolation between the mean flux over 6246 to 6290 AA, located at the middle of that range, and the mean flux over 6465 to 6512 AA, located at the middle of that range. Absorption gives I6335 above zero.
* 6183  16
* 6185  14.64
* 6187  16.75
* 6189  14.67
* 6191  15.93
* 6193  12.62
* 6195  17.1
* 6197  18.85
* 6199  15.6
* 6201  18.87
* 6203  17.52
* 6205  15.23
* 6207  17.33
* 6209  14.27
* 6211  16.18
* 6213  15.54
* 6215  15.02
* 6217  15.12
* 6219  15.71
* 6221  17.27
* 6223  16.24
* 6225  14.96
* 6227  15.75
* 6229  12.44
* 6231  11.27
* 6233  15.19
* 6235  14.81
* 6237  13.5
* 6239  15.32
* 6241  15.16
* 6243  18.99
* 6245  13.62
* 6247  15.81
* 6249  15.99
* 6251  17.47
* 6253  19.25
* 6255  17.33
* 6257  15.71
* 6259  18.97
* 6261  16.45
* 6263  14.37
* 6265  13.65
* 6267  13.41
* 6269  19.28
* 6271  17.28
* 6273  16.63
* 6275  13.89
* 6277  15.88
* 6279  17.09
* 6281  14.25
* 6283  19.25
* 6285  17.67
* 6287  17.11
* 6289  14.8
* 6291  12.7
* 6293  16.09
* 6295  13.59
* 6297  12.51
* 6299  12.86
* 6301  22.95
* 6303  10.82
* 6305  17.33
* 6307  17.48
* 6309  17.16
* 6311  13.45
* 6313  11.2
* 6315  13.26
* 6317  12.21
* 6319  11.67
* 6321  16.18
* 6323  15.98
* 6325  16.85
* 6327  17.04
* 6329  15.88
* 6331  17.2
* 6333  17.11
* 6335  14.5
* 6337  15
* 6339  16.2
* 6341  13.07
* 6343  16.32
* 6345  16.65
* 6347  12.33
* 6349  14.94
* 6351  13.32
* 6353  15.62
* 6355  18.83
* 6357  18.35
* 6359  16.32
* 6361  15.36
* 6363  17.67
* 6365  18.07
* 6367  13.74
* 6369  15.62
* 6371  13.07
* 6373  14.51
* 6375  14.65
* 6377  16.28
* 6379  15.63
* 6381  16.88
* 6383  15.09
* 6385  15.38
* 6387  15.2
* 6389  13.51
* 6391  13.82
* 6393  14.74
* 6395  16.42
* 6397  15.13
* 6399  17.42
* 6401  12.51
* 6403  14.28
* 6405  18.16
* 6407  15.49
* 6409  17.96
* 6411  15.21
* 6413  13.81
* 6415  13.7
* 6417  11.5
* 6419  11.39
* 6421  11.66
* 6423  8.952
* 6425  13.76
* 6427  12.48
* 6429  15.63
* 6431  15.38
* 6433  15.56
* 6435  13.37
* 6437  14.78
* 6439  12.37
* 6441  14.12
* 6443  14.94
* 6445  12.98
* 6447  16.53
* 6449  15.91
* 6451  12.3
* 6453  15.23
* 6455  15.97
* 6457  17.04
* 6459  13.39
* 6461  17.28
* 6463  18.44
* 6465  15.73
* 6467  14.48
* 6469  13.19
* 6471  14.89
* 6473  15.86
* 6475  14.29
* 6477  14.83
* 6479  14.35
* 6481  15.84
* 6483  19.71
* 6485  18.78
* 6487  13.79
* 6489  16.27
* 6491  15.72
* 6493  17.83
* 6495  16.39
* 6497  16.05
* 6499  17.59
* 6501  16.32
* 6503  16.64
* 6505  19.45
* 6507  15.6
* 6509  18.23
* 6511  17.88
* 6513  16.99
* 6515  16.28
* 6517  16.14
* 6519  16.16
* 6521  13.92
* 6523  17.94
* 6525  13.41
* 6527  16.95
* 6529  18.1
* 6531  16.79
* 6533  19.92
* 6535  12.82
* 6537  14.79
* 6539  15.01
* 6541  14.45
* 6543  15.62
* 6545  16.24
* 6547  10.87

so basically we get 4.1 AA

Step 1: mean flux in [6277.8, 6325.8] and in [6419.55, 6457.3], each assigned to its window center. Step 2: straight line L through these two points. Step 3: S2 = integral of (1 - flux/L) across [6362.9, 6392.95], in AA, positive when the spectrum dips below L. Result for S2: -1.3 AA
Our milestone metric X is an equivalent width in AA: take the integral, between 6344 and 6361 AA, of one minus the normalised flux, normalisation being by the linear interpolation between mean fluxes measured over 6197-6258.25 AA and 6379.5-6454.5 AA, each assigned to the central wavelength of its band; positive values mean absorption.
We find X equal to -1.0 AA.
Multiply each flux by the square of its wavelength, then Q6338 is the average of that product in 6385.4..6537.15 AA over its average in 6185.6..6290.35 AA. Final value 1.04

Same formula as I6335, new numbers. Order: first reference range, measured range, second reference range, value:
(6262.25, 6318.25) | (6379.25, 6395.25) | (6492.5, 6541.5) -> 0.71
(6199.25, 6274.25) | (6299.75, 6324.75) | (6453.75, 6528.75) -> 1.49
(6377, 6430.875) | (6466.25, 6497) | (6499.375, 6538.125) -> 0.25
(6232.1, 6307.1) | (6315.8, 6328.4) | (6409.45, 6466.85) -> 0.33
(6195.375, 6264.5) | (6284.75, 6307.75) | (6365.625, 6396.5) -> 0.17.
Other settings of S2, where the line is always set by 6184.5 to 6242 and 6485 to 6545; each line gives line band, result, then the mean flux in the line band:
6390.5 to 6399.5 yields 0.3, 15.5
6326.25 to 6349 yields 0.4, 15.5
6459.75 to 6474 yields 0.5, 15.7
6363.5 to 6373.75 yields 0.5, 15.1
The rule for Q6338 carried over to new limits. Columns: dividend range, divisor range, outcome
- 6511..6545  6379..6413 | 1.08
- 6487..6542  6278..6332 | 1.14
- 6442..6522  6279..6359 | 1.09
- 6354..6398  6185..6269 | 1.04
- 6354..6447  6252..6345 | 0.98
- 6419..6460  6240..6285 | 0.91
